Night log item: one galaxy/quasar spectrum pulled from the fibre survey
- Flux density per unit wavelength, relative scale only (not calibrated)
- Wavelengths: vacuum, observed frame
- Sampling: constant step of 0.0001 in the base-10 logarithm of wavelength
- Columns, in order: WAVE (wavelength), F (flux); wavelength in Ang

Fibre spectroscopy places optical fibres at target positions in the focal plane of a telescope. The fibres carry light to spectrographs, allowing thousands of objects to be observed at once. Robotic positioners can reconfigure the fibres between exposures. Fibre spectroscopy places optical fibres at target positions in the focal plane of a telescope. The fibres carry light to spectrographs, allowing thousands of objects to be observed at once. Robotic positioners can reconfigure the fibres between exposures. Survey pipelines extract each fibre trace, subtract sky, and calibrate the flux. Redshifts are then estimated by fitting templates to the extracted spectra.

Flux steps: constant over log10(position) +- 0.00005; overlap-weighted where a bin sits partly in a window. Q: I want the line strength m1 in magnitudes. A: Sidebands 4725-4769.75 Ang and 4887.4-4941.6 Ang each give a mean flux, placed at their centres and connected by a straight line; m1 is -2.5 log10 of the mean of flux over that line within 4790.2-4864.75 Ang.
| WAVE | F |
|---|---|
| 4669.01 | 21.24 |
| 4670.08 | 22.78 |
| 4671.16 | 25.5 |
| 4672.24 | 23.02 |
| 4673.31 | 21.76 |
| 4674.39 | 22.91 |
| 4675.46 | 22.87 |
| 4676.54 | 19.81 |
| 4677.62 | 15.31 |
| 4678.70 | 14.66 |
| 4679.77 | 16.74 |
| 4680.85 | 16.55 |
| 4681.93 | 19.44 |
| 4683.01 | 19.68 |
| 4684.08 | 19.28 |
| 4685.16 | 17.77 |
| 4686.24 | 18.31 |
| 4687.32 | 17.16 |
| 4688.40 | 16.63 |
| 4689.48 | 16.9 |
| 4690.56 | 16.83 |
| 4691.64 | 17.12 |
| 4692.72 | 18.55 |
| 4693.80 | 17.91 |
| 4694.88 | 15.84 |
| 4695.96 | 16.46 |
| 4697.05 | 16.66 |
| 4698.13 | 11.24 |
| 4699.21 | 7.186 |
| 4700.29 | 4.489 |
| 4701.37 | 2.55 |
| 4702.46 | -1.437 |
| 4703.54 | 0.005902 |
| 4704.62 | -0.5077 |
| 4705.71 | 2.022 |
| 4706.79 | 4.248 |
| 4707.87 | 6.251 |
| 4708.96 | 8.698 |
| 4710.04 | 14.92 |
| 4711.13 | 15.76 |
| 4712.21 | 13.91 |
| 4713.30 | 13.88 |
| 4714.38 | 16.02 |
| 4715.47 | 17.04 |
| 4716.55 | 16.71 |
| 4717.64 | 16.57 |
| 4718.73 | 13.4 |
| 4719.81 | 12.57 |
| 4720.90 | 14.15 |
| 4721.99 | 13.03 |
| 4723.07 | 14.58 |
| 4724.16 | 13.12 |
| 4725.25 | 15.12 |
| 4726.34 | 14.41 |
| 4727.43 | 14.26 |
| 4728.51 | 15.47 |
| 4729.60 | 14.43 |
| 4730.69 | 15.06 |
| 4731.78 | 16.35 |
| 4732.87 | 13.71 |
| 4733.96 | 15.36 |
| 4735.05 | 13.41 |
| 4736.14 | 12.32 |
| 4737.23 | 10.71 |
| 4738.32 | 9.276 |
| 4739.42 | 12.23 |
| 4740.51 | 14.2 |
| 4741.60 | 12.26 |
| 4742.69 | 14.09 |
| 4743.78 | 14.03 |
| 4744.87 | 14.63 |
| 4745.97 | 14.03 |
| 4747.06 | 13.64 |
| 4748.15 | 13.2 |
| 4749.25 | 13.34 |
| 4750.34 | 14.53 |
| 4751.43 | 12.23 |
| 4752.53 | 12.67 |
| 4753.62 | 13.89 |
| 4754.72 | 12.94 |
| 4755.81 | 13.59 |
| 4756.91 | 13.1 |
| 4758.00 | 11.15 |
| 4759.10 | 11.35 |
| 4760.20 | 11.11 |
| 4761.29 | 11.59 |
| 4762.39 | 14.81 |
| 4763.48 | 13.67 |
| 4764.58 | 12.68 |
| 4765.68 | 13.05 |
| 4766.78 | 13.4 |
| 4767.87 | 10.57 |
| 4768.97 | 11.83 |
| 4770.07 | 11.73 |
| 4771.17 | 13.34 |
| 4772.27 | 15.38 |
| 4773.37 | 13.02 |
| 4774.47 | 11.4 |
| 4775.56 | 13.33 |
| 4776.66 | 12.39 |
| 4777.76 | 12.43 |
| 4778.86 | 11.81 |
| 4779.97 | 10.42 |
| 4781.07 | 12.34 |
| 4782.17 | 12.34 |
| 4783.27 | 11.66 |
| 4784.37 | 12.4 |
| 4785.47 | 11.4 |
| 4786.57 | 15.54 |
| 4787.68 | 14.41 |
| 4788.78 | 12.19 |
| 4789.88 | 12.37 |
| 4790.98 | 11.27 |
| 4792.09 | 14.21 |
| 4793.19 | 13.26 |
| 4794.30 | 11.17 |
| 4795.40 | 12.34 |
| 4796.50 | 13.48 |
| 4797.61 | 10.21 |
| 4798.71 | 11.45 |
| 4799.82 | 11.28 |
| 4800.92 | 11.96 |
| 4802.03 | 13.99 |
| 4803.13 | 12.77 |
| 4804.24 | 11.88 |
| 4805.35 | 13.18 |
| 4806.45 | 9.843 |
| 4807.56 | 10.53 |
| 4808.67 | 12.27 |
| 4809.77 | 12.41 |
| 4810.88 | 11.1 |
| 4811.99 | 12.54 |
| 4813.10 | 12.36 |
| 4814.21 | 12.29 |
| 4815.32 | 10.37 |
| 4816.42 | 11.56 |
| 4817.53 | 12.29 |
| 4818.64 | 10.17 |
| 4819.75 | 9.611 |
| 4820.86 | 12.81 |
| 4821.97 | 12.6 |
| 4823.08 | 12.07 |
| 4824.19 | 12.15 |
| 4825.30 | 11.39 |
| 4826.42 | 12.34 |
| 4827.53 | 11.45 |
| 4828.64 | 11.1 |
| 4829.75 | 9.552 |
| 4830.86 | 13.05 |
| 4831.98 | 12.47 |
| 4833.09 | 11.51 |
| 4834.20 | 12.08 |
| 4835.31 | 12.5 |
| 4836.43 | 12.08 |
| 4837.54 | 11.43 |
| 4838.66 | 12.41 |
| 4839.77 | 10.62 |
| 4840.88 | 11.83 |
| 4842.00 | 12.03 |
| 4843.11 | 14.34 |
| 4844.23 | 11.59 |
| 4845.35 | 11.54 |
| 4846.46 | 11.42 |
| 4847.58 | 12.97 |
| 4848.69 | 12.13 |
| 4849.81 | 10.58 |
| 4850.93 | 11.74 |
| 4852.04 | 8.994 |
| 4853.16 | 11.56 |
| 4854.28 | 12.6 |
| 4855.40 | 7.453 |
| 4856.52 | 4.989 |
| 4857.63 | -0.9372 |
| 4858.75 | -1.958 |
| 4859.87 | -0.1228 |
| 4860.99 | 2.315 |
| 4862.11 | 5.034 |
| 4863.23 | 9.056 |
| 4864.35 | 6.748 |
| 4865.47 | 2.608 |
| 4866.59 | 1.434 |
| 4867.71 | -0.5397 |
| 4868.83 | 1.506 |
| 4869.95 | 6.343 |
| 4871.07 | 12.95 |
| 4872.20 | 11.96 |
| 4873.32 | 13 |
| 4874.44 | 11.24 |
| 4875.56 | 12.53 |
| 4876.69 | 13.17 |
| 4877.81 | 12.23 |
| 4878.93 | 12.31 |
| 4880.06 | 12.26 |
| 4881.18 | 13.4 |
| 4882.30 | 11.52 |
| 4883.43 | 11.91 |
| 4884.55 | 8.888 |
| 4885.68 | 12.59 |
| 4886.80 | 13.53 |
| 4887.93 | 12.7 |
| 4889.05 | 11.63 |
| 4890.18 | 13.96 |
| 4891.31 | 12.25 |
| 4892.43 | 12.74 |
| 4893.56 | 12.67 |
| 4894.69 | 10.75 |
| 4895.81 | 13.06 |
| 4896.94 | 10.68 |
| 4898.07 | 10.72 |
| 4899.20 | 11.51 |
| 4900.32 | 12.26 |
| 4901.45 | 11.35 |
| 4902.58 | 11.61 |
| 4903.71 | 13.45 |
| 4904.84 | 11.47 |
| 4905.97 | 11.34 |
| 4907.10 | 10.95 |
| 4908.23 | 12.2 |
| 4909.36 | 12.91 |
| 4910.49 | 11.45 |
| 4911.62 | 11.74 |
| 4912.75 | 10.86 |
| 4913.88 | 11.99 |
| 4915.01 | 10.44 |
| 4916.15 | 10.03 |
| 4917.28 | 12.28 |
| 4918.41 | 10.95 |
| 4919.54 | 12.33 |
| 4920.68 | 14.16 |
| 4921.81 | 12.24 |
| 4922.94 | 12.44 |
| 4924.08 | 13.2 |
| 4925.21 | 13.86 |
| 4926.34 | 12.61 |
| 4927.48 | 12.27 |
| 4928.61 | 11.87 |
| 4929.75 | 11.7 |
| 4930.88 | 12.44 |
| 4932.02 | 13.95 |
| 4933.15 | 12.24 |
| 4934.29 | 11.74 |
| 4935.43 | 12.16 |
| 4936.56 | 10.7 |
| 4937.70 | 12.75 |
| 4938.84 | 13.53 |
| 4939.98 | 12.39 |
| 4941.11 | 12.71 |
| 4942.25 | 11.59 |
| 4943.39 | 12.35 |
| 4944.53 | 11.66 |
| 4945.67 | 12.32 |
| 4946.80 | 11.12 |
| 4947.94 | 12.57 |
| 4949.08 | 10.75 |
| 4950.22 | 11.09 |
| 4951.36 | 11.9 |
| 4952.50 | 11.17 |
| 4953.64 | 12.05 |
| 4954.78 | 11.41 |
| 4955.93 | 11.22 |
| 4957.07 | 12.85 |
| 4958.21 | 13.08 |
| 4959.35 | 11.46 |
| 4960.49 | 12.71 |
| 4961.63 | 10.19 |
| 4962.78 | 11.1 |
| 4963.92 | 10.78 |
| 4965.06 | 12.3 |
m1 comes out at 0.18 mag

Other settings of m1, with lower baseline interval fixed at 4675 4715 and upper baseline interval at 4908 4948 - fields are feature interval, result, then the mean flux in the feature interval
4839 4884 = 0.36 mag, 8.93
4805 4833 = 0.09 mag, 11.6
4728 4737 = -0.11 mag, 14.4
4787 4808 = 0.05 mag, 12.2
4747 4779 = 0.01 mag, 12.8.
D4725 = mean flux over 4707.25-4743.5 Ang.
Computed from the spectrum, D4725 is 13.7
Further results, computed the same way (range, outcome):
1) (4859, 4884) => 8.19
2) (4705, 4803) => 12.8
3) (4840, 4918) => 10.2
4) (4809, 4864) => 10.3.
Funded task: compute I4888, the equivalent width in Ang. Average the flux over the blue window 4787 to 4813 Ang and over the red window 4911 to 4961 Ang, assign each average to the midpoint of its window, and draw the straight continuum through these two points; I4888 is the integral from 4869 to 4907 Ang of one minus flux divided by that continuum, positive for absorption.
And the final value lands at 0.91 Ang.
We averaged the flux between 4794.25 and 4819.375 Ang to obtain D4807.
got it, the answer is 11.8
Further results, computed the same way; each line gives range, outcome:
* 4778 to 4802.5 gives 12.3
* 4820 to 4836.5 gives 11.9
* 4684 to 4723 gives 12.4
